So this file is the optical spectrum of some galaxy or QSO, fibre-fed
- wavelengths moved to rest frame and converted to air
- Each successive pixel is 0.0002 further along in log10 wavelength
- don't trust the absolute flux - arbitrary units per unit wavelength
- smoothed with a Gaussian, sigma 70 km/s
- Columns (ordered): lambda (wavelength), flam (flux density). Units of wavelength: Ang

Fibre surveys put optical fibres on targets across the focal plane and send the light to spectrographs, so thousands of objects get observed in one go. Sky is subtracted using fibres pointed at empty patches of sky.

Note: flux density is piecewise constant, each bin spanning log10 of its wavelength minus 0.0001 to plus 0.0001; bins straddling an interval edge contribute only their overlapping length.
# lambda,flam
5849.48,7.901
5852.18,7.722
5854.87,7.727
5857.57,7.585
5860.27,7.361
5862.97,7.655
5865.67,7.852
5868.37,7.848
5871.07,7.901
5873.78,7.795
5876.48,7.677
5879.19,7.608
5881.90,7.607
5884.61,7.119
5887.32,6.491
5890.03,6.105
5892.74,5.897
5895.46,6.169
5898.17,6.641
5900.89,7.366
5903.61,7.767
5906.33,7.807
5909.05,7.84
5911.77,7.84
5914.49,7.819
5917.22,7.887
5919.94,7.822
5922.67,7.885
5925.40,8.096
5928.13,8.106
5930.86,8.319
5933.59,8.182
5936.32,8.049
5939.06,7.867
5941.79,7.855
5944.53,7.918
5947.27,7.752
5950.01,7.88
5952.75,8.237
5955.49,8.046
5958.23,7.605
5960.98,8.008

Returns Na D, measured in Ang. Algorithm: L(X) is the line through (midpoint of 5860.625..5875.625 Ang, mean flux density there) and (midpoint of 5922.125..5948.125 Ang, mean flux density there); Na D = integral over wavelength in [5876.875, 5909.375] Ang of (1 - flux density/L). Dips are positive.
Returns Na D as 3.46 Ang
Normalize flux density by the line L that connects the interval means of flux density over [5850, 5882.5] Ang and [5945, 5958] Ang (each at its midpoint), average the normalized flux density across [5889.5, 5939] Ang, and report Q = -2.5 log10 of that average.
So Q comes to 0.04 mag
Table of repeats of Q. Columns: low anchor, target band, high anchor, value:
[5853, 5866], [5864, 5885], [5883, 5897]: -0.10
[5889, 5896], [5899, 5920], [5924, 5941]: -0.12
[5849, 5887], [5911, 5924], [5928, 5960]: 0.00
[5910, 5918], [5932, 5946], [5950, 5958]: 0.00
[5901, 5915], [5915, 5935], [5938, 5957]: -0.03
